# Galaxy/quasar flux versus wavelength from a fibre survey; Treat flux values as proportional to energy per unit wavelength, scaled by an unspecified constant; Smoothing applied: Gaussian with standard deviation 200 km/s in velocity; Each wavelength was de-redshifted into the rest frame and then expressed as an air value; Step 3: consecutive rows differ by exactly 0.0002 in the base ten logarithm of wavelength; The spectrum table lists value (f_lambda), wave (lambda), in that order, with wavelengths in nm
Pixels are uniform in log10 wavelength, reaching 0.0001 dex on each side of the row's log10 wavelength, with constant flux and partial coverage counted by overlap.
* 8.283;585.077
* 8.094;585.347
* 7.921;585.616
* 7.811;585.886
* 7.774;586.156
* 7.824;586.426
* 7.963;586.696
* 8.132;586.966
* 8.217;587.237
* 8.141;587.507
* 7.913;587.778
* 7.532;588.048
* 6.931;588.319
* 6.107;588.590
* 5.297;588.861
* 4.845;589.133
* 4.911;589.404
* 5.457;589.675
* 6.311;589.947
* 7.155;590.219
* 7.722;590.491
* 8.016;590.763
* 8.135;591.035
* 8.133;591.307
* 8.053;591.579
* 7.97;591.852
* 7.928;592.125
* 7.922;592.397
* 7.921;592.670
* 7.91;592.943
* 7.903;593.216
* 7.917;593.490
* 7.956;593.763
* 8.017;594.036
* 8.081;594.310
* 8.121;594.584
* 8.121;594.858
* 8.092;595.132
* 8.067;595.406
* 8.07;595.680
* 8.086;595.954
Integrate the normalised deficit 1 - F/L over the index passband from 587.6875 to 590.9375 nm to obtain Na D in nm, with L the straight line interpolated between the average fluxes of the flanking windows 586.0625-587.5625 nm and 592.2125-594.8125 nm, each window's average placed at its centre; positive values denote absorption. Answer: 0.60 nm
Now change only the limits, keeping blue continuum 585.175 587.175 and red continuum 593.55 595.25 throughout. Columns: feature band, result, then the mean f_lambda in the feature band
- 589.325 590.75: 0.26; 6.51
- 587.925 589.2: 0.28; 6.19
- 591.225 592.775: 0.01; 7.98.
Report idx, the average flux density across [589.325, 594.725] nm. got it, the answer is 7.61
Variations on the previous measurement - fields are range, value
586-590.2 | 6.9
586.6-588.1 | 8.01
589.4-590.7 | 6.55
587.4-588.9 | 7.07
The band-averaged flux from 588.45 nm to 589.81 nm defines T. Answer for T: 5.33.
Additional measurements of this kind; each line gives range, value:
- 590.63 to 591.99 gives 8.06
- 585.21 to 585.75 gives 8.01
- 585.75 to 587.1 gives 7.9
